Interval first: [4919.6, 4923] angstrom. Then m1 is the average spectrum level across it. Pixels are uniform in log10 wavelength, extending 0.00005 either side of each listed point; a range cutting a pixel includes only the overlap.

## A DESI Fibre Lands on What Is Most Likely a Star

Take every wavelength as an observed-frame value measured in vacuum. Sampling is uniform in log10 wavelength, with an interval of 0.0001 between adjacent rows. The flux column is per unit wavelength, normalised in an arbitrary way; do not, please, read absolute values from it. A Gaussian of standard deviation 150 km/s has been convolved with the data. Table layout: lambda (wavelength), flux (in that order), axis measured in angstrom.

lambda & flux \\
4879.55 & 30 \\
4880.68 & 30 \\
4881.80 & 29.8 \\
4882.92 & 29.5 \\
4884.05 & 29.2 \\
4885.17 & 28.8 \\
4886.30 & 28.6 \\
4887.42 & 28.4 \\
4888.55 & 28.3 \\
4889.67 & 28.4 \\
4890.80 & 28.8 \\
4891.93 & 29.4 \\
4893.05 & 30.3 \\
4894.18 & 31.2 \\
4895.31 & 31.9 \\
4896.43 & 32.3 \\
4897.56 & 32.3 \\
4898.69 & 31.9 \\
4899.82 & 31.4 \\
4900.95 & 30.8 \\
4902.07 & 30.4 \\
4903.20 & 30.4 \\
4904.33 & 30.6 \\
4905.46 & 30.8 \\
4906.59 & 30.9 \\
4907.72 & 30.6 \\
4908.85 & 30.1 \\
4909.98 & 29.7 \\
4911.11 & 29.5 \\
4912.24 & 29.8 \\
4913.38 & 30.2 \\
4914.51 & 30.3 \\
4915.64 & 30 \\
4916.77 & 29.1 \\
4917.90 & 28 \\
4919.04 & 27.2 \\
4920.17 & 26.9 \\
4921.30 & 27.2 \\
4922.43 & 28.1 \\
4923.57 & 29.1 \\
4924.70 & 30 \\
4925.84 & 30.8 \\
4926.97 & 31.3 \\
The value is 27.4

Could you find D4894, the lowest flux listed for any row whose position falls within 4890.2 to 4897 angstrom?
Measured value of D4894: 28.8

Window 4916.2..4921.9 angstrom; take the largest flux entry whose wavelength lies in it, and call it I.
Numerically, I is 29.1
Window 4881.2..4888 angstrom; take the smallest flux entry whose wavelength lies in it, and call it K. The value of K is 28.4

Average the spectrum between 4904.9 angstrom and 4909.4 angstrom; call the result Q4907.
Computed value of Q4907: 30.6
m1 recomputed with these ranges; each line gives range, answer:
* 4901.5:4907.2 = 30.7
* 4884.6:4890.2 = 28.5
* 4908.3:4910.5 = 29.9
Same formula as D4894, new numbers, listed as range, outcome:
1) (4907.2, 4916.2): 29.5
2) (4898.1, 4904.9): 30.4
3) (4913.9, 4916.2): 30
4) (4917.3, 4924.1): 26.9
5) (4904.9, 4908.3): 30.6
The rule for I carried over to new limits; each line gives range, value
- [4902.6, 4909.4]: 30.9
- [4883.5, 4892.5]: 29.4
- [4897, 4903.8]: 32.3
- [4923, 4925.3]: 30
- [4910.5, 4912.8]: 29.8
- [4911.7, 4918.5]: 30.3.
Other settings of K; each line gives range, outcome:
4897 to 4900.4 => 31.4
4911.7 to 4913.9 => 29.8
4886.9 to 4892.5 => 28.3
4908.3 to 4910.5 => 29.7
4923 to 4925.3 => 29.1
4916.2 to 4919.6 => 27.2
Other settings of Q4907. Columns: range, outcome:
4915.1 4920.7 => 28.2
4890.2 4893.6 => 29.5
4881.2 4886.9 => 29.2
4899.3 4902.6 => 30.9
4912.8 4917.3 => 29.9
